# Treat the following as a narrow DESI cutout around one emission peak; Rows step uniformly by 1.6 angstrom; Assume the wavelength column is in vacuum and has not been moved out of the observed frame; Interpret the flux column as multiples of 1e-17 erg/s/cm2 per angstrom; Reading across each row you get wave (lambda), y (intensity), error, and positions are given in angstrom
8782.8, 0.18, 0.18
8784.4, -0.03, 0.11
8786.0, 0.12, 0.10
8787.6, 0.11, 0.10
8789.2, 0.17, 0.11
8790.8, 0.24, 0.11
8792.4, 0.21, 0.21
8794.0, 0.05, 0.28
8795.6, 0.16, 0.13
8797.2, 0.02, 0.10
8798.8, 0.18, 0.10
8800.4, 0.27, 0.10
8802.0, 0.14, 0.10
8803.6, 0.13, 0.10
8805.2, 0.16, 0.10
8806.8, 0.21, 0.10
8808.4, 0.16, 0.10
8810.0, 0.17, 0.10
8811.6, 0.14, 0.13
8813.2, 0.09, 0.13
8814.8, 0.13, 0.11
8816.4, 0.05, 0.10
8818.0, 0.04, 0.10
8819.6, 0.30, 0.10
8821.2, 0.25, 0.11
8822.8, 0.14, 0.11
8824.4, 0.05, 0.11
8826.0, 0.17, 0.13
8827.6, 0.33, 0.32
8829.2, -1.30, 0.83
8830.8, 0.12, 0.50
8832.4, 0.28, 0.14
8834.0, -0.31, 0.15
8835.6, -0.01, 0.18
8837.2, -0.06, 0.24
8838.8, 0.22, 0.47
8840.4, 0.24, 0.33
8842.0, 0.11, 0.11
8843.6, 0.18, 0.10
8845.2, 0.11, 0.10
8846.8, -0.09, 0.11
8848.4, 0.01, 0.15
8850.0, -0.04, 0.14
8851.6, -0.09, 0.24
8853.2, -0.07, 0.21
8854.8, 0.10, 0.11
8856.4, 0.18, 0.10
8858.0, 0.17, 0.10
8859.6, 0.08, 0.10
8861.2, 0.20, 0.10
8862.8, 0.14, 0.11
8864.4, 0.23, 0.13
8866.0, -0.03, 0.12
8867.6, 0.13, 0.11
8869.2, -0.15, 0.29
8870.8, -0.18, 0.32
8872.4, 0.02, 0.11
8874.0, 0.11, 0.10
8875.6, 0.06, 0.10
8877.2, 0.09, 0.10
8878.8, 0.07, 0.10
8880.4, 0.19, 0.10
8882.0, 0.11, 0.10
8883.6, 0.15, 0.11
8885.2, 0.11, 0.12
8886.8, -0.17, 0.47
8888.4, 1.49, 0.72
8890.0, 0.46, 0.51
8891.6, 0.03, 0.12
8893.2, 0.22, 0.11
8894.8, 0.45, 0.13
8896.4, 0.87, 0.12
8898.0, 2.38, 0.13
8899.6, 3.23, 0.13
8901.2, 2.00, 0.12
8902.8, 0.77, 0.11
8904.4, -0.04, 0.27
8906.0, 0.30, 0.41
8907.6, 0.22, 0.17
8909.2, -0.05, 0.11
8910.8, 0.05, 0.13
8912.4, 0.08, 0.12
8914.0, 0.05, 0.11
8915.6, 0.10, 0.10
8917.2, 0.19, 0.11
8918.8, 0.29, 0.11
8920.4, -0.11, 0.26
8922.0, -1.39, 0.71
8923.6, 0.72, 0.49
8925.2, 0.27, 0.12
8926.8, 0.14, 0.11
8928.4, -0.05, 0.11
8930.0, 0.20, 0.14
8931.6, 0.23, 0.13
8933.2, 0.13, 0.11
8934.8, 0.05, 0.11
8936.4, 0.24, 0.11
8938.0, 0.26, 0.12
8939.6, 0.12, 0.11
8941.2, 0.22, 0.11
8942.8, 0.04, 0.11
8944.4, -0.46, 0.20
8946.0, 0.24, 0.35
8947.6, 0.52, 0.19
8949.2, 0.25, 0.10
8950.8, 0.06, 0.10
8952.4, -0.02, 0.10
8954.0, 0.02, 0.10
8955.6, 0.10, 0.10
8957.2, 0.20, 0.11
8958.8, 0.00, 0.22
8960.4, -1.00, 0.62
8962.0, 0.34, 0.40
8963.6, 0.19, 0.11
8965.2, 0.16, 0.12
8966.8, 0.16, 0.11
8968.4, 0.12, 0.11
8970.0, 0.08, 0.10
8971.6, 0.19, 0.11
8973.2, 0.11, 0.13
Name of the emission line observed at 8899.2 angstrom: H-beta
